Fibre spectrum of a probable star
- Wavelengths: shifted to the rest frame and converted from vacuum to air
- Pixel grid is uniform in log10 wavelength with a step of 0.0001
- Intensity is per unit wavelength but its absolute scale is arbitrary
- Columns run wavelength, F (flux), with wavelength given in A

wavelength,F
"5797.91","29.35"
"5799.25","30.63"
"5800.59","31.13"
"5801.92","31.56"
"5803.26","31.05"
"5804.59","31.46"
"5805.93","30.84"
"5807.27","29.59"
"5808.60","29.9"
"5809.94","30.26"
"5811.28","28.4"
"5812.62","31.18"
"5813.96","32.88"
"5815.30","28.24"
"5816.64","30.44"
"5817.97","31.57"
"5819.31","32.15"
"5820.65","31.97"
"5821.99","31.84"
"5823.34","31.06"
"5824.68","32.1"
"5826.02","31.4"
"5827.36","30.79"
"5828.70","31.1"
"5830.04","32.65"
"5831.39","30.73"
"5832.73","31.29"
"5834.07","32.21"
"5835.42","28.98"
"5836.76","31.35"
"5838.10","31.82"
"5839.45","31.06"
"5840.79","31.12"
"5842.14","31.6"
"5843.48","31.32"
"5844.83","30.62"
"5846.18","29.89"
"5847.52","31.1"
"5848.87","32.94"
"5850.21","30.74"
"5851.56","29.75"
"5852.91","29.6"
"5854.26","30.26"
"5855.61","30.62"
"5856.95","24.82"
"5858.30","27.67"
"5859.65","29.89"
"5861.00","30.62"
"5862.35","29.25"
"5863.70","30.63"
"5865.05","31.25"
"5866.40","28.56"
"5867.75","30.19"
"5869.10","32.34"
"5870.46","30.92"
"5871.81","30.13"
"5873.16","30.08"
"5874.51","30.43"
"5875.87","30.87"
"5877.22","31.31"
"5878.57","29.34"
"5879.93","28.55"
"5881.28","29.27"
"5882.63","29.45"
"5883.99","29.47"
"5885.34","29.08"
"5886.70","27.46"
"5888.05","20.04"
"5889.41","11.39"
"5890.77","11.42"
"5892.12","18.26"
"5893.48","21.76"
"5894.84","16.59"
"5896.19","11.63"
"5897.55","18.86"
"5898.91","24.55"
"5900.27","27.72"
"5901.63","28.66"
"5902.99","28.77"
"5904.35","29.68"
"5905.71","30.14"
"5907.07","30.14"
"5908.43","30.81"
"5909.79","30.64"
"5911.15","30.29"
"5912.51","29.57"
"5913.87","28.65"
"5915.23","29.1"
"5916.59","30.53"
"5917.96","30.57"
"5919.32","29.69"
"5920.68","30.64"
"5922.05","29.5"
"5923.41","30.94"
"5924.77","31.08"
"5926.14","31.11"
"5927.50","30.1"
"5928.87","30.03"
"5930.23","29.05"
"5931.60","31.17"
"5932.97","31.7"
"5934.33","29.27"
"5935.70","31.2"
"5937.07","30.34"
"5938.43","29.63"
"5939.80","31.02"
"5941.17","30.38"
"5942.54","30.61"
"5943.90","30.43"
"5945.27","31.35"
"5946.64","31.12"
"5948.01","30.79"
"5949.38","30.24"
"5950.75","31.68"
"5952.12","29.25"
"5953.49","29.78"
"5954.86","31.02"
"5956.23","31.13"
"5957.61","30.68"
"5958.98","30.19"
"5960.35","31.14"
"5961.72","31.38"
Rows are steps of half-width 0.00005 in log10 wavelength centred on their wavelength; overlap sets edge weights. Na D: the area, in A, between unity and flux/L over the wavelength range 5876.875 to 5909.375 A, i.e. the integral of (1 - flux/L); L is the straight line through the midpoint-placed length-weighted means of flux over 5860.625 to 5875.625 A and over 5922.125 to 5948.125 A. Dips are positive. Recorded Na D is 6.10 A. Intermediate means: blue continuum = 30.4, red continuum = 30.6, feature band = 24.7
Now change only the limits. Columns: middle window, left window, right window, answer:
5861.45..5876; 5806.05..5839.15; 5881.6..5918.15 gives -1.5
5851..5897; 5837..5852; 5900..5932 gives 5.8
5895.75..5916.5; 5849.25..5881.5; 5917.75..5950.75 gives 1.9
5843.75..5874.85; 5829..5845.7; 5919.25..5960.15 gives 0.9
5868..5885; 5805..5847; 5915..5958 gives 0.3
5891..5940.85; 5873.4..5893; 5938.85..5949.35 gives 0.7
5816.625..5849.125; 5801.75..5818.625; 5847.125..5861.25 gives -1.3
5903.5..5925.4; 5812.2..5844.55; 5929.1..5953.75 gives 0.4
